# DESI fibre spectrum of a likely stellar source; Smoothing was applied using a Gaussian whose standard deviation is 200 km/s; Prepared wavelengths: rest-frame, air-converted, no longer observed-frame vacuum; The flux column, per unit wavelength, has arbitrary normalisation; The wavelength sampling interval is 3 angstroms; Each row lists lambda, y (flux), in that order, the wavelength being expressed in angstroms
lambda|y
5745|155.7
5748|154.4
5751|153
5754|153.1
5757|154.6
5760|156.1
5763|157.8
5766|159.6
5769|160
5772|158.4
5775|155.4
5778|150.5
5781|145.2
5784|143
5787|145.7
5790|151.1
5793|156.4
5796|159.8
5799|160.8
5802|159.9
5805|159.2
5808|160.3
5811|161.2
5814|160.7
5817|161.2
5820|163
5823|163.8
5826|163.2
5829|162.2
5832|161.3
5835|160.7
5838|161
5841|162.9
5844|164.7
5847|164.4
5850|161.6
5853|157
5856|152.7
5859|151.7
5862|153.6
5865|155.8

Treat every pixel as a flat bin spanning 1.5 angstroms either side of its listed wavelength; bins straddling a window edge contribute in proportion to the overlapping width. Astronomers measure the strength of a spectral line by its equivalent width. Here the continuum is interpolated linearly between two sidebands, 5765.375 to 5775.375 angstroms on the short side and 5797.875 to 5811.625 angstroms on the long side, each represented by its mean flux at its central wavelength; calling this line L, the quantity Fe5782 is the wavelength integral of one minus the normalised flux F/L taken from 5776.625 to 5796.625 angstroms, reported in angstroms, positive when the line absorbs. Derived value 1.2 angstroms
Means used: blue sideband 159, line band 150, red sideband 160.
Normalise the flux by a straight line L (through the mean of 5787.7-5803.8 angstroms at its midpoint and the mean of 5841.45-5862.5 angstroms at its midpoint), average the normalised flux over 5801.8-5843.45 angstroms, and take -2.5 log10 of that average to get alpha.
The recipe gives -0.03 mag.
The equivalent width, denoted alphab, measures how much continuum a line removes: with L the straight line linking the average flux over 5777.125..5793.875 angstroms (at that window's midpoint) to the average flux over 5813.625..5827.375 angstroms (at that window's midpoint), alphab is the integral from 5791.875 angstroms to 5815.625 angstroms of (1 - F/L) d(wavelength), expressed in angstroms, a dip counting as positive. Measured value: -0.64 angstroms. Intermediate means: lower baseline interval 148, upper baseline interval 163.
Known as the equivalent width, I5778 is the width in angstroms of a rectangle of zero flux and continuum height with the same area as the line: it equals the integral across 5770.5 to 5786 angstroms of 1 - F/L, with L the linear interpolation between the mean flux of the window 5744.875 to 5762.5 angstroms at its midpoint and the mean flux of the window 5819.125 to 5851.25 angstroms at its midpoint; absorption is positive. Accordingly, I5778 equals 0.7 angstroms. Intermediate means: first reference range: 155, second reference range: 163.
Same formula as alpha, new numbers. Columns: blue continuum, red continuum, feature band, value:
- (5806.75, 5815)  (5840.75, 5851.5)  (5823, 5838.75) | 0.002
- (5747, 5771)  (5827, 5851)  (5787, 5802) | 0.019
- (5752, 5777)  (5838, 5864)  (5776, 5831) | 0.003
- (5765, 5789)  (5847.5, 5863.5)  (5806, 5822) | -0.051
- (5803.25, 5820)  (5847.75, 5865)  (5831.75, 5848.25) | -0.034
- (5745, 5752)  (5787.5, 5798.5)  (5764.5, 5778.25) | -0.018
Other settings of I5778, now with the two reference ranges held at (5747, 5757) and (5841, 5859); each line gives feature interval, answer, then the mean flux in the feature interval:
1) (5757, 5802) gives 0.2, 154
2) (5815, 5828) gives -0.4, 163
